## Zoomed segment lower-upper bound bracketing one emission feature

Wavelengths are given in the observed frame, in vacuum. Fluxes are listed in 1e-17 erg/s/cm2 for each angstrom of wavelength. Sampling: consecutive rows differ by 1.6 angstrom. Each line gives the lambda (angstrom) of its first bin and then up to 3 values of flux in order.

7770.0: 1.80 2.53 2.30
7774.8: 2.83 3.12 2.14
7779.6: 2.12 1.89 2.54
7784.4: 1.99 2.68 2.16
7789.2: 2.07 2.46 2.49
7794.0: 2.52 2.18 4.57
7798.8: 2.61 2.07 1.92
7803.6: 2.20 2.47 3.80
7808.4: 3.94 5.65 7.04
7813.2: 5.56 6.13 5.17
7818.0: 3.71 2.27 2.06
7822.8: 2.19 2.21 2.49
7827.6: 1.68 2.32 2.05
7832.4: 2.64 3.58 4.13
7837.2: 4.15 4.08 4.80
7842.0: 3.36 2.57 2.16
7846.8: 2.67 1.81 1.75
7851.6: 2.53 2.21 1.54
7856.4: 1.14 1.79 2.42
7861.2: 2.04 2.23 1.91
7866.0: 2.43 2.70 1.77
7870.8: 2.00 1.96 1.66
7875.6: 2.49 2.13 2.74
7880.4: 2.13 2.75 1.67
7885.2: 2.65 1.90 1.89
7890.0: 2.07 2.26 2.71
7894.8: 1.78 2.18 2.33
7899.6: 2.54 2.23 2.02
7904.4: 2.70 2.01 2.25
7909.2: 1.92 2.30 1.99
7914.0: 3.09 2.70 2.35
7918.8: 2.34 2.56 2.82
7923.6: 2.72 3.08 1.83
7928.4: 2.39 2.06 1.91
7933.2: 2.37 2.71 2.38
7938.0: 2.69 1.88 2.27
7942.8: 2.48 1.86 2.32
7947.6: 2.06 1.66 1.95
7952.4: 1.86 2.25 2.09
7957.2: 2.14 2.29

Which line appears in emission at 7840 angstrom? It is [N II]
